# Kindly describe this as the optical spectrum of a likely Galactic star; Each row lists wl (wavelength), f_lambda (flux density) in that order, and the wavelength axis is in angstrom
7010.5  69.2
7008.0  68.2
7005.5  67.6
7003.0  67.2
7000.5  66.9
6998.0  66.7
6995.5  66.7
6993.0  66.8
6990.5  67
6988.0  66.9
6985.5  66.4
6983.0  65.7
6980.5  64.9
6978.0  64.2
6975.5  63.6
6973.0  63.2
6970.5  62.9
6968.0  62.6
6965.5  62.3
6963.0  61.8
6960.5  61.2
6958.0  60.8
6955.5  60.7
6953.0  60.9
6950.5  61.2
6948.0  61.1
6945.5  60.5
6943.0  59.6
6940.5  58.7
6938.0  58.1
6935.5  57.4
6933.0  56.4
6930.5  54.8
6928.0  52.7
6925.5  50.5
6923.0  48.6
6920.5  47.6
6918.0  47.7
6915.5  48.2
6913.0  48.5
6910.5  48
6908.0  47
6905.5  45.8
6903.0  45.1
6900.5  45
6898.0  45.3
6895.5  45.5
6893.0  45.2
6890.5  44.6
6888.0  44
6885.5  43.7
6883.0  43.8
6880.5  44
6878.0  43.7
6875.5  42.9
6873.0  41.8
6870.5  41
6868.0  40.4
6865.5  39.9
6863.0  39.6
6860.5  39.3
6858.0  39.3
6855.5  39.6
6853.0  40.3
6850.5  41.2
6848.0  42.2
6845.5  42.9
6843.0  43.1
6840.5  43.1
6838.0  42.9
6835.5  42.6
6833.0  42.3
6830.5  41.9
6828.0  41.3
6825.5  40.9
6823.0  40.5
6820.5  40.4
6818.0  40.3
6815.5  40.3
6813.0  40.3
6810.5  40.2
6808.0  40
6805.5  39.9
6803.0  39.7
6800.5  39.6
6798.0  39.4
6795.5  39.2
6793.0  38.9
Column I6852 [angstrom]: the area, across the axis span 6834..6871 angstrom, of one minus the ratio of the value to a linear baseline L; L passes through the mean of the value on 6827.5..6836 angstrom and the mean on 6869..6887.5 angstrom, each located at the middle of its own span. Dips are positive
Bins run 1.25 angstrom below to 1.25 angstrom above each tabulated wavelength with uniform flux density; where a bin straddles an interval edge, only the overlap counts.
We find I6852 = 1.1 angstrom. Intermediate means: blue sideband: 42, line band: 41.2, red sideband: 43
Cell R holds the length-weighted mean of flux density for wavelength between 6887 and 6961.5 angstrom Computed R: 52.4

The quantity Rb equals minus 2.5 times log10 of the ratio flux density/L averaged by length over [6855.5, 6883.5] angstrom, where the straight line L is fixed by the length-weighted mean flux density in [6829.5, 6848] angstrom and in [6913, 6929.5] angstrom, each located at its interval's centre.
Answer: 0.097 mag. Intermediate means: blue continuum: 42.7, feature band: 41.3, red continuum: 49.2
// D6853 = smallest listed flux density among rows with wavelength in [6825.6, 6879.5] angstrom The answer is 39.3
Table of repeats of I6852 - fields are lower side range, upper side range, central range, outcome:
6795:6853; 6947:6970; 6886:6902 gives 2.1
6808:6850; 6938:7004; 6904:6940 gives 3.2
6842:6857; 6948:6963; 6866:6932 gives 6.1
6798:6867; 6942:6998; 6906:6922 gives 1.9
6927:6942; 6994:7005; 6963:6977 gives -0.2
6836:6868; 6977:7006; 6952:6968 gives -0.2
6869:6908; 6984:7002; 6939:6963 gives -1.2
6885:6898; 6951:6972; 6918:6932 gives 0.6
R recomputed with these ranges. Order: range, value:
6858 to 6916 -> 43.9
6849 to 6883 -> 41.1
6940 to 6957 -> 60.5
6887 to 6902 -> 45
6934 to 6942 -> 58.1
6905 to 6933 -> 49.5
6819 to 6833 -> 41.1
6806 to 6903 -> 42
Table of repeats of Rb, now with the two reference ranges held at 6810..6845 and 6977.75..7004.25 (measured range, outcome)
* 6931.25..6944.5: 0.01 mag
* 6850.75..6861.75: 0.15 mag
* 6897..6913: 0.15 mag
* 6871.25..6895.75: 0.14 mag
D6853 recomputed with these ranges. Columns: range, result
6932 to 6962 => 56.4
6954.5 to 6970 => 60.7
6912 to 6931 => 47.6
